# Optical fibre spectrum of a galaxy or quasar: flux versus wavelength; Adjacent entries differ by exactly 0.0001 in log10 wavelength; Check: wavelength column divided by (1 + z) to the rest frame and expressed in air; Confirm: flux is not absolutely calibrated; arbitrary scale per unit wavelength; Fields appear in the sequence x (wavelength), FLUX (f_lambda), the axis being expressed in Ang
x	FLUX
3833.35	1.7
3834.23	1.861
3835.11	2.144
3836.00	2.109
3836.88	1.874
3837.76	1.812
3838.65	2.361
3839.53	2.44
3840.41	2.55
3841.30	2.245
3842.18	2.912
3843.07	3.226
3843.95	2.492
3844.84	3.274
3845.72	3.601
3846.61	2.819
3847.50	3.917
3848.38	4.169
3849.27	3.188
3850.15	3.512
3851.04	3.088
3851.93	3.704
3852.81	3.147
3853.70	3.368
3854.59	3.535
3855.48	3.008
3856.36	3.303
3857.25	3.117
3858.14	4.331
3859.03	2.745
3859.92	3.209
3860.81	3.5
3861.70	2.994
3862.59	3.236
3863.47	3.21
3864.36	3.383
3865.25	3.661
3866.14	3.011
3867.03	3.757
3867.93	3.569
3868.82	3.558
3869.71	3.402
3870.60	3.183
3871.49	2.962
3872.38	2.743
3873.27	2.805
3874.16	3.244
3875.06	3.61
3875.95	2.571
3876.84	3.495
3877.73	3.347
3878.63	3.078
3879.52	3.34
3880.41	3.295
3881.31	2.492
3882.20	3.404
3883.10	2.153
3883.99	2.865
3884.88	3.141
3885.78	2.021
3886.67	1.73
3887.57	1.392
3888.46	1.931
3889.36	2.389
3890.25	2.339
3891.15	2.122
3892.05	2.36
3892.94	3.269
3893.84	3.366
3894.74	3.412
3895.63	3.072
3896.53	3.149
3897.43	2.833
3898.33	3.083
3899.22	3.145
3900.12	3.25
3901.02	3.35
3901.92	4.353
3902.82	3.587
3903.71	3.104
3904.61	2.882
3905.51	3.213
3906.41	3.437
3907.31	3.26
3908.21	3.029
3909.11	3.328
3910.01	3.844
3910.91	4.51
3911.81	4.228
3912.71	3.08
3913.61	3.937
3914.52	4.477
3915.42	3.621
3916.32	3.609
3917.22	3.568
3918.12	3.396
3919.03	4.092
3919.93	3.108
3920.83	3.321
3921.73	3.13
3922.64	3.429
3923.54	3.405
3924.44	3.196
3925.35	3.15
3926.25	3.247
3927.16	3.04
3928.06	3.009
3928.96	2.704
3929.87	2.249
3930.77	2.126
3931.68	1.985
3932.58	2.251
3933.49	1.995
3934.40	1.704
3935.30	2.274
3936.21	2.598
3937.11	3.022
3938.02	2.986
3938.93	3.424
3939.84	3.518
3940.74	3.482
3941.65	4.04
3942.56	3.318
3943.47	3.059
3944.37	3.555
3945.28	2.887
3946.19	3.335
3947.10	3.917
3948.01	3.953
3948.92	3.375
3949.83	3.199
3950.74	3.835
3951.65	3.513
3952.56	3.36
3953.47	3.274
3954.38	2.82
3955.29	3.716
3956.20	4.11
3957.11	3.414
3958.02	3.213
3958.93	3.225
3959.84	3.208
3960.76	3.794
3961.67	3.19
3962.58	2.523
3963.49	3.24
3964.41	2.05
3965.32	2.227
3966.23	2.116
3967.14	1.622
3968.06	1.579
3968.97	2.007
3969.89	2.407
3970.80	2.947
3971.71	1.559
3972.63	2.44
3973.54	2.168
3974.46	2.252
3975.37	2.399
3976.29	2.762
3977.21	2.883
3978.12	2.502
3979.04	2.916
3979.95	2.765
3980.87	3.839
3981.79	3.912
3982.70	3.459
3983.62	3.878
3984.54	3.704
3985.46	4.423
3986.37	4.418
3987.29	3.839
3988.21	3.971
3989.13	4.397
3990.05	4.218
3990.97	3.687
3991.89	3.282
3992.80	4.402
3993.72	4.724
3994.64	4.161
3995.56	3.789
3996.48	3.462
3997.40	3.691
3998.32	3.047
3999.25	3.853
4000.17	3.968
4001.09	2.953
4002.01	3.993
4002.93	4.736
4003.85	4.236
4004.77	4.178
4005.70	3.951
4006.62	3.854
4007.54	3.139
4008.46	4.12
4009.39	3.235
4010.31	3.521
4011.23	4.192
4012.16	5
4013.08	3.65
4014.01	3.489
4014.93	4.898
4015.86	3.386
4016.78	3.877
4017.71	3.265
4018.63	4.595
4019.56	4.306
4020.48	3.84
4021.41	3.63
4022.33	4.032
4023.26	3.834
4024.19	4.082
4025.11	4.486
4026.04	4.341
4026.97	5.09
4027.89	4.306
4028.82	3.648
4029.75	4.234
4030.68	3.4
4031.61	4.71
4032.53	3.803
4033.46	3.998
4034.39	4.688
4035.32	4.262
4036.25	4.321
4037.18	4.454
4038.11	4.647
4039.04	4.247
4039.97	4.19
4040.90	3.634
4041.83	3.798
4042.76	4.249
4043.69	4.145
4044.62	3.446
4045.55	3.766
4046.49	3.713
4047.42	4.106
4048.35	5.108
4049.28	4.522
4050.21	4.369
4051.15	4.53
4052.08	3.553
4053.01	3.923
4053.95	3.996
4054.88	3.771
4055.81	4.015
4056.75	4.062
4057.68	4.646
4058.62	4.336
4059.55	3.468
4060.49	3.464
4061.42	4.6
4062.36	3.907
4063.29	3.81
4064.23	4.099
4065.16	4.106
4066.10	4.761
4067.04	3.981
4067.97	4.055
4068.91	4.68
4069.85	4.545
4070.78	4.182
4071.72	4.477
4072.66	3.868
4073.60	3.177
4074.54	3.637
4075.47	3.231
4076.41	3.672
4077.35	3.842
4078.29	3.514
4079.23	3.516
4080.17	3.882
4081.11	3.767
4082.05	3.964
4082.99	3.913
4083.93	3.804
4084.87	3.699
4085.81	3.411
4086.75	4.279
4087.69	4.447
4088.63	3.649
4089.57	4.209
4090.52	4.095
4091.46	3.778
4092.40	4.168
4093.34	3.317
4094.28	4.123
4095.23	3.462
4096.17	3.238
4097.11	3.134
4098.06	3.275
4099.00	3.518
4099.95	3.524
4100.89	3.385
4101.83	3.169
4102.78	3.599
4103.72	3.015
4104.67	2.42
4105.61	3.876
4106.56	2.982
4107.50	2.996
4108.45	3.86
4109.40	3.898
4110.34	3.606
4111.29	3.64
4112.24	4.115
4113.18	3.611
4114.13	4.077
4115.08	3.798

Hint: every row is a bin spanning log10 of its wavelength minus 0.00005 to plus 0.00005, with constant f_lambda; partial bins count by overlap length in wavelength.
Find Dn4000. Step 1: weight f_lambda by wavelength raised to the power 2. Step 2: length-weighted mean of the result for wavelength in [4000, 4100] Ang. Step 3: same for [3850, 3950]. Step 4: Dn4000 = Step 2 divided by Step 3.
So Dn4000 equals 1.36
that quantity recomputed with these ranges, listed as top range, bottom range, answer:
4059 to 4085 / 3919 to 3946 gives 1.42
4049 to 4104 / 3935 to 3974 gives 1.36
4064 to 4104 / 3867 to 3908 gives 1.40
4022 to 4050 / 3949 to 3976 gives 1.54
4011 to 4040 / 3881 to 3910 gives 1.52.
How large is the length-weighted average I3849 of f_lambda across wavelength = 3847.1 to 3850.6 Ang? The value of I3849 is 3.7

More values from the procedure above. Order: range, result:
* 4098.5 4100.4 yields 3.51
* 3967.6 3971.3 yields 2.23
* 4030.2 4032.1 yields 4.06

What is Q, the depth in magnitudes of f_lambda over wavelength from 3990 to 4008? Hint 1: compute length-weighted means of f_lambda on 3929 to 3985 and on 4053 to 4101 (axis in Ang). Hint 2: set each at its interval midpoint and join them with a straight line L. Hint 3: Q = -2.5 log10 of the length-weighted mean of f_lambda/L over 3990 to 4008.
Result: -0.18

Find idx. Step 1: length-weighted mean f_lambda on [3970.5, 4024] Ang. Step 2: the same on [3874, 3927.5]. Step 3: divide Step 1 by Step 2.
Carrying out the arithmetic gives 1.15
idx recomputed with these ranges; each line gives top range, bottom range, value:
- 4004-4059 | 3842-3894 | 1.33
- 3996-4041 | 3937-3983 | 1.33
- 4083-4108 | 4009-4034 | 0.88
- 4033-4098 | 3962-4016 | 1.18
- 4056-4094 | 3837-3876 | 1.25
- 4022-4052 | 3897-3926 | 1.21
